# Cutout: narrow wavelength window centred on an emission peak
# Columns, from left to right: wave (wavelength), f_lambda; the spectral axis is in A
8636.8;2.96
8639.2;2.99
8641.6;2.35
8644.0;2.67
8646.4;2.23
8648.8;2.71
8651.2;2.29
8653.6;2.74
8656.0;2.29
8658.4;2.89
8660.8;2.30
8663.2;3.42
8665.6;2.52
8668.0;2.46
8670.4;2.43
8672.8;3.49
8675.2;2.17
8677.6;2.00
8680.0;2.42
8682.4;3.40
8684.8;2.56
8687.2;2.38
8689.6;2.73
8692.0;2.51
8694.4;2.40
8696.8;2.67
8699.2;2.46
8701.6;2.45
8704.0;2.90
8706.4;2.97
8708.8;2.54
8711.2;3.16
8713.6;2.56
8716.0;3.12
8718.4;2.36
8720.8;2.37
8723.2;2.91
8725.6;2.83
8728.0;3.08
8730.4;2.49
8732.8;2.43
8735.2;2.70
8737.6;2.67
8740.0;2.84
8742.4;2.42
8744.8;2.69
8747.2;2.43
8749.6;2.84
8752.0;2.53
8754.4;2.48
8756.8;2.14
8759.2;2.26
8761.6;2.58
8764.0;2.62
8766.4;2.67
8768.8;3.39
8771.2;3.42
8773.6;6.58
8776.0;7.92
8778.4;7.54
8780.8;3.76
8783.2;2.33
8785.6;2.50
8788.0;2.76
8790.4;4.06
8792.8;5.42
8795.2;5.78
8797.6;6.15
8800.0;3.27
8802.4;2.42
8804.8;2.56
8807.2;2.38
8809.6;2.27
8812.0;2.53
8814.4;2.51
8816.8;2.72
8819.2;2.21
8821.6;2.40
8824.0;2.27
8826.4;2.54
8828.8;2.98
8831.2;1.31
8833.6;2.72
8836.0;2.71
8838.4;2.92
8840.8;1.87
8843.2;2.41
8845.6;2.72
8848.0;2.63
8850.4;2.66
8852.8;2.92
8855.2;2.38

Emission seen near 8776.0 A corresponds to [S II]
